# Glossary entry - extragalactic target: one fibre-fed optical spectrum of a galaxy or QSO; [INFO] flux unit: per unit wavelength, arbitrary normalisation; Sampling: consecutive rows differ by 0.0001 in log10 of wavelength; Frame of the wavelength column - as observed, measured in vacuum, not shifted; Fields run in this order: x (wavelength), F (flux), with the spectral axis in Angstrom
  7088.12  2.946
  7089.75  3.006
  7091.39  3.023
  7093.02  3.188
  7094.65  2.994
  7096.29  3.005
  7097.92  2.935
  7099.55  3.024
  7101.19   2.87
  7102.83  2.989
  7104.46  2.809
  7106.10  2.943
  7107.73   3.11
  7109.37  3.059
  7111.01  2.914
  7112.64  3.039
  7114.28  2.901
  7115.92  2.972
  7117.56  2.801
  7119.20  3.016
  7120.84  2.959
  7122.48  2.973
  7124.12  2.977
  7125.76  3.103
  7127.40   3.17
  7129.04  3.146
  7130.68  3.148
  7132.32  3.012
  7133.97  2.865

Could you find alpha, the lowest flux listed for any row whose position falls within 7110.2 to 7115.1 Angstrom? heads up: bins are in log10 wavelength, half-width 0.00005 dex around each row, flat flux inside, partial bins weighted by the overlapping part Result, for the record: 2.901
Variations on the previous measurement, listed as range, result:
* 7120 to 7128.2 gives 2.959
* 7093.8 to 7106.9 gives 2.809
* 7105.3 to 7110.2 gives 2.943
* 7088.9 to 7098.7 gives 2.935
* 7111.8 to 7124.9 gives 2.801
